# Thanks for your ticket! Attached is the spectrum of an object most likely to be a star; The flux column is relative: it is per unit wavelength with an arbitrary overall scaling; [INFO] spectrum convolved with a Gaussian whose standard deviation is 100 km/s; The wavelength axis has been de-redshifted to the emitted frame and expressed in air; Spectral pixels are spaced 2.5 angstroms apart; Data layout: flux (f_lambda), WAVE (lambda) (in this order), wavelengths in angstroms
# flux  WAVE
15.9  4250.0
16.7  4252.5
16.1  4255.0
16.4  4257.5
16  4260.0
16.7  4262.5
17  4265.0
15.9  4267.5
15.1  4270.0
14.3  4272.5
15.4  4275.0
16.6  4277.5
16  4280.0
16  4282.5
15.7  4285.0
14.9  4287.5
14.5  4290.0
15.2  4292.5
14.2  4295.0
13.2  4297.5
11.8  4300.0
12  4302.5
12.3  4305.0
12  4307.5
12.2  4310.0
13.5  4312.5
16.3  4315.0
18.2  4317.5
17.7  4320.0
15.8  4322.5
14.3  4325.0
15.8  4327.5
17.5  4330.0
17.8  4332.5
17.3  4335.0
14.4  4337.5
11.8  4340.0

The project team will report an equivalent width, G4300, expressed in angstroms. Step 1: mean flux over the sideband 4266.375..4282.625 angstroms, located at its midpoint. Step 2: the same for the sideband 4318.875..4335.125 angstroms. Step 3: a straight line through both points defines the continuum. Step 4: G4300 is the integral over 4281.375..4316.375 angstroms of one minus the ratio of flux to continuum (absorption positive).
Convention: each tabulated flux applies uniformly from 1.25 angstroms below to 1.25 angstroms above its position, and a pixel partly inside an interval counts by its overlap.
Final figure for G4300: 4.74 angstroms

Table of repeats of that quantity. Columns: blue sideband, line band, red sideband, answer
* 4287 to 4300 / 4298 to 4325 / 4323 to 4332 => 1.8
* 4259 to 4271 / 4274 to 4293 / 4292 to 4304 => -1.4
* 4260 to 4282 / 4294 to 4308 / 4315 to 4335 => 3.2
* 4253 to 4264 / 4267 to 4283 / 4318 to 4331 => 0.7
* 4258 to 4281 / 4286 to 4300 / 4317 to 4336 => 1.8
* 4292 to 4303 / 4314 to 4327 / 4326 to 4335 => -0.5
